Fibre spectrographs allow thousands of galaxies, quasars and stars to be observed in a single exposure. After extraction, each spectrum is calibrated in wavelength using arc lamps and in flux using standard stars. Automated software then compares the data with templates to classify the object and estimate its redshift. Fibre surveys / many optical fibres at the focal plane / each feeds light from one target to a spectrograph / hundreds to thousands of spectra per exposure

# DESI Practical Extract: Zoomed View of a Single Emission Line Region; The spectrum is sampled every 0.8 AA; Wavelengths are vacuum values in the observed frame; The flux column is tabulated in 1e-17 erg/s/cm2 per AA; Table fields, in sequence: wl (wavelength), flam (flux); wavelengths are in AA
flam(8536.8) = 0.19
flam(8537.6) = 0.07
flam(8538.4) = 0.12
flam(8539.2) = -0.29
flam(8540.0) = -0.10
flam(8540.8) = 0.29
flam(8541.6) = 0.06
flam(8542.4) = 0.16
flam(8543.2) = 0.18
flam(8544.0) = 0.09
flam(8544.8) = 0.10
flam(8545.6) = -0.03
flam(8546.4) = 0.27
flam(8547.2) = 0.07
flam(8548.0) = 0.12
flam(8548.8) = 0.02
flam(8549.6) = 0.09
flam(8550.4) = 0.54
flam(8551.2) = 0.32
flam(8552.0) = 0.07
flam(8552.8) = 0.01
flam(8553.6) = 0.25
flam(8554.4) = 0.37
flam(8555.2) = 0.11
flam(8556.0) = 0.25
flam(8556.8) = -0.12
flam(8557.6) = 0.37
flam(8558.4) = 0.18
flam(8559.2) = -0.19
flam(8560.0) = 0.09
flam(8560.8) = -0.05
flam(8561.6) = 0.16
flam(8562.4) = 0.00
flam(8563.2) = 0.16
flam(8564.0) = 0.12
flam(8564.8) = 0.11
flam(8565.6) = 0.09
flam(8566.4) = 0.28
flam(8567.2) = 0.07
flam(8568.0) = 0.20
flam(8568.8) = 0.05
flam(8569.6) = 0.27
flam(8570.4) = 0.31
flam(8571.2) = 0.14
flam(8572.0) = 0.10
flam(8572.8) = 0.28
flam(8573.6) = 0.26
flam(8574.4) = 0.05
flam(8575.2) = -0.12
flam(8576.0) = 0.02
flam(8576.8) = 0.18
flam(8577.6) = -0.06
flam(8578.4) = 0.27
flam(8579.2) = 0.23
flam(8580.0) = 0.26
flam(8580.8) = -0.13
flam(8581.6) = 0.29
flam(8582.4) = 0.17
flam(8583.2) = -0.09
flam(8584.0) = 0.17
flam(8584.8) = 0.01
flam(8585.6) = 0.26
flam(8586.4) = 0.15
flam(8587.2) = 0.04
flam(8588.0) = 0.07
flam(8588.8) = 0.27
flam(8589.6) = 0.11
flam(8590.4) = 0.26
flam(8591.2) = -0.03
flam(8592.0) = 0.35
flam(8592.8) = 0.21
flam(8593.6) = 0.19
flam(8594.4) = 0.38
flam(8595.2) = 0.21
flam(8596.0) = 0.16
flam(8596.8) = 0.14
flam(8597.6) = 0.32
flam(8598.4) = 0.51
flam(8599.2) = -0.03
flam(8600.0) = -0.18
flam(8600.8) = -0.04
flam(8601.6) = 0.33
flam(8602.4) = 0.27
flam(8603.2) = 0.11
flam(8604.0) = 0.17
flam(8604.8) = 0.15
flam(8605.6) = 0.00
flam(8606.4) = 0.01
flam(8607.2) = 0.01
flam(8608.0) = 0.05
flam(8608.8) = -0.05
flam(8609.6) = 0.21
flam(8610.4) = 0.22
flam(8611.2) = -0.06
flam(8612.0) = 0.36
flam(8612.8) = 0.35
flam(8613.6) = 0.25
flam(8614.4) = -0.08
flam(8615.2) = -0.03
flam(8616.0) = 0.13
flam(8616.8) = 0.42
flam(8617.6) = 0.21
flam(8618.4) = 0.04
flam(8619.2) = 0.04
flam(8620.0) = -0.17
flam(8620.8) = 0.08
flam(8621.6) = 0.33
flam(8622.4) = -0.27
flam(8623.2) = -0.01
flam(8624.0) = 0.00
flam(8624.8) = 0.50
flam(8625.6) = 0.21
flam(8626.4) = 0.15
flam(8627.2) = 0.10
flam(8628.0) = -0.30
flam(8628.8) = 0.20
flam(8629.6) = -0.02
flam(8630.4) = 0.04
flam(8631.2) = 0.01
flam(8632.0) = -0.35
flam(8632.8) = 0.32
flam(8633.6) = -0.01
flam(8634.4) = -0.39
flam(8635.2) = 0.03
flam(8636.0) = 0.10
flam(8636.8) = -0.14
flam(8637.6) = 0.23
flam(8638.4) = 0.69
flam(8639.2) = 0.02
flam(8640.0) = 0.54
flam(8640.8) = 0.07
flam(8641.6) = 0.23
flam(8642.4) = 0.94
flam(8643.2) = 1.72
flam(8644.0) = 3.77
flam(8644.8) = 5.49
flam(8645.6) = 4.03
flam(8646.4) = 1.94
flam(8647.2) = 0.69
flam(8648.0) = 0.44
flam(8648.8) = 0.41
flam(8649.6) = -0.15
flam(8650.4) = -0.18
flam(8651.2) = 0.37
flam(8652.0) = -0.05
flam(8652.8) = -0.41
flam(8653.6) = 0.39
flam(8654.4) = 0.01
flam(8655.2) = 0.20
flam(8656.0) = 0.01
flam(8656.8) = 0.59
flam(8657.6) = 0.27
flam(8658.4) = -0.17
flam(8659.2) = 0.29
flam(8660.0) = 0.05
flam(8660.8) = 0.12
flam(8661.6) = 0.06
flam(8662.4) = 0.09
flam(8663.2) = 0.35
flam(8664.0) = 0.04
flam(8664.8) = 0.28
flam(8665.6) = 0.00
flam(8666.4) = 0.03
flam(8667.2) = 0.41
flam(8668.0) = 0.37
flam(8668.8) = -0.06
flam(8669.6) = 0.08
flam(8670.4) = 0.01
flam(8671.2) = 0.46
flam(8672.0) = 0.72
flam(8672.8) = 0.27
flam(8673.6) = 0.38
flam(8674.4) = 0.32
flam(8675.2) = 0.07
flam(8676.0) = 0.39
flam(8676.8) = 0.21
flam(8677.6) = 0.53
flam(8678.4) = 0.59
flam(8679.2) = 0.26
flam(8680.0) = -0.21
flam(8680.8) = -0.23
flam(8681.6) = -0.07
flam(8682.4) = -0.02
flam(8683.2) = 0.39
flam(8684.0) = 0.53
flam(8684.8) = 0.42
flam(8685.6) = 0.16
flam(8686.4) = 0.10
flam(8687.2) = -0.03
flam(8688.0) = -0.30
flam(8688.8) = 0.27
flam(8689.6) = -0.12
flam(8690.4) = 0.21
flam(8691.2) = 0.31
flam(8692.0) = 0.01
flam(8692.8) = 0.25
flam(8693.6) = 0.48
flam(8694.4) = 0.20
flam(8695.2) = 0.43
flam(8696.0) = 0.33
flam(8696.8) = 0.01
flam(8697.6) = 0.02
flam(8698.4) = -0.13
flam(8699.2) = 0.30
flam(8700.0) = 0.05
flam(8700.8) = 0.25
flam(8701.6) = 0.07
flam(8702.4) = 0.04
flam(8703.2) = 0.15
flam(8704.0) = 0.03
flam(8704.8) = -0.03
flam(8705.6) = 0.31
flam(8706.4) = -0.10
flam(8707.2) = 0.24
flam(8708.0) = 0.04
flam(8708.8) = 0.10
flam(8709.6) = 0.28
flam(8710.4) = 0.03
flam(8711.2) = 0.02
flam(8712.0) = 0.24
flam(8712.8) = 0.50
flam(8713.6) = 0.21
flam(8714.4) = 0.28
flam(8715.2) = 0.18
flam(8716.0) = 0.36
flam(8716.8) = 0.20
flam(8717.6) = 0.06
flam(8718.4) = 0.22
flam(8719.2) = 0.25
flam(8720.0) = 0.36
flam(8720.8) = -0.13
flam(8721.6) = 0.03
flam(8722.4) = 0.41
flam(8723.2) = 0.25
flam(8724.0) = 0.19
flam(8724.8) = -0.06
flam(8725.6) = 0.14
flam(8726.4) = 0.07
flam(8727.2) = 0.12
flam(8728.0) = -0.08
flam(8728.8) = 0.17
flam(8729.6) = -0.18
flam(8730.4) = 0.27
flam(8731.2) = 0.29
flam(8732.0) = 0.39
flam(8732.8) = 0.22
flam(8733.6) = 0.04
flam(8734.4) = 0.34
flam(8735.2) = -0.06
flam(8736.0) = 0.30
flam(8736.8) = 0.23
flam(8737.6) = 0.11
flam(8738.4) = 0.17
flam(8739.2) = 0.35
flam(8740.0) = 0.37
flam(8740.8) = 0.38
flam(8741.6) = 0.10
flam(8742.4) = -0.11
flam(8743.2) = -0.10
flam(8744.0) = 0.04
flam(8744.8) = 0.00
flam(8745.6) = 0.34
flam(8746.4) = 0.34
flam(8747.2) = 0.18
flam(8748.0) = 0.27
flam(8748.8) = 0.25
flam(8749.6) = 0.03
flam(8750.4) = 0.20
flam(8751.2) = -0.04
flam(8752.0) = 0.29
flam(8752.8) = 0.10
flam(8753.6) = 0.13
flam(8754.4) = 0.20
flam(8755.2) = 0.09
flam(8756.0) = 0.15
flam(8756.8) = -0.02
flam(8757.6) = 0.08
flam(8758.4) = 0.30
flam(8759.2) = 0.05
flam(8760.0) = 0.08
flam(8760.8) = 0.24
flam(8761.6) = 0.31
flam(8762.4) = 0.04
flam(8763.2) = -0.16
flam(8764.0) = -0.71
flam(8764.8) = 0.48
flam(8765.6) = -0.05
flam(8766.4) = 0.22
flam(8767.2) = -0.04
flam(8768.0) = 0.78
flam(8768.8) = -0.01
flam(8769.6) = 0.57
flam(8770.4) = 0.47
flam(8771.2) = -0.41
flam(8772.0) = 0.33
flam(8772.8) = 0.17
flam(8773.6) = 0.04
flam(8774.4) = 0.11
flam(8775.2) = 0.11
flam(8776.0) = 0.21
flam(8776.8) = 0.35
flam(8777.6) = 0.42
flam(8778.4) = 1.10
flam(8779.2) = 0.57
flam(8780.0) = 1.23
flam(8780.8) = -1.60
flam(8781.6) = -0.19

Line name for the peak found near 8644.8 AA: Halpha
